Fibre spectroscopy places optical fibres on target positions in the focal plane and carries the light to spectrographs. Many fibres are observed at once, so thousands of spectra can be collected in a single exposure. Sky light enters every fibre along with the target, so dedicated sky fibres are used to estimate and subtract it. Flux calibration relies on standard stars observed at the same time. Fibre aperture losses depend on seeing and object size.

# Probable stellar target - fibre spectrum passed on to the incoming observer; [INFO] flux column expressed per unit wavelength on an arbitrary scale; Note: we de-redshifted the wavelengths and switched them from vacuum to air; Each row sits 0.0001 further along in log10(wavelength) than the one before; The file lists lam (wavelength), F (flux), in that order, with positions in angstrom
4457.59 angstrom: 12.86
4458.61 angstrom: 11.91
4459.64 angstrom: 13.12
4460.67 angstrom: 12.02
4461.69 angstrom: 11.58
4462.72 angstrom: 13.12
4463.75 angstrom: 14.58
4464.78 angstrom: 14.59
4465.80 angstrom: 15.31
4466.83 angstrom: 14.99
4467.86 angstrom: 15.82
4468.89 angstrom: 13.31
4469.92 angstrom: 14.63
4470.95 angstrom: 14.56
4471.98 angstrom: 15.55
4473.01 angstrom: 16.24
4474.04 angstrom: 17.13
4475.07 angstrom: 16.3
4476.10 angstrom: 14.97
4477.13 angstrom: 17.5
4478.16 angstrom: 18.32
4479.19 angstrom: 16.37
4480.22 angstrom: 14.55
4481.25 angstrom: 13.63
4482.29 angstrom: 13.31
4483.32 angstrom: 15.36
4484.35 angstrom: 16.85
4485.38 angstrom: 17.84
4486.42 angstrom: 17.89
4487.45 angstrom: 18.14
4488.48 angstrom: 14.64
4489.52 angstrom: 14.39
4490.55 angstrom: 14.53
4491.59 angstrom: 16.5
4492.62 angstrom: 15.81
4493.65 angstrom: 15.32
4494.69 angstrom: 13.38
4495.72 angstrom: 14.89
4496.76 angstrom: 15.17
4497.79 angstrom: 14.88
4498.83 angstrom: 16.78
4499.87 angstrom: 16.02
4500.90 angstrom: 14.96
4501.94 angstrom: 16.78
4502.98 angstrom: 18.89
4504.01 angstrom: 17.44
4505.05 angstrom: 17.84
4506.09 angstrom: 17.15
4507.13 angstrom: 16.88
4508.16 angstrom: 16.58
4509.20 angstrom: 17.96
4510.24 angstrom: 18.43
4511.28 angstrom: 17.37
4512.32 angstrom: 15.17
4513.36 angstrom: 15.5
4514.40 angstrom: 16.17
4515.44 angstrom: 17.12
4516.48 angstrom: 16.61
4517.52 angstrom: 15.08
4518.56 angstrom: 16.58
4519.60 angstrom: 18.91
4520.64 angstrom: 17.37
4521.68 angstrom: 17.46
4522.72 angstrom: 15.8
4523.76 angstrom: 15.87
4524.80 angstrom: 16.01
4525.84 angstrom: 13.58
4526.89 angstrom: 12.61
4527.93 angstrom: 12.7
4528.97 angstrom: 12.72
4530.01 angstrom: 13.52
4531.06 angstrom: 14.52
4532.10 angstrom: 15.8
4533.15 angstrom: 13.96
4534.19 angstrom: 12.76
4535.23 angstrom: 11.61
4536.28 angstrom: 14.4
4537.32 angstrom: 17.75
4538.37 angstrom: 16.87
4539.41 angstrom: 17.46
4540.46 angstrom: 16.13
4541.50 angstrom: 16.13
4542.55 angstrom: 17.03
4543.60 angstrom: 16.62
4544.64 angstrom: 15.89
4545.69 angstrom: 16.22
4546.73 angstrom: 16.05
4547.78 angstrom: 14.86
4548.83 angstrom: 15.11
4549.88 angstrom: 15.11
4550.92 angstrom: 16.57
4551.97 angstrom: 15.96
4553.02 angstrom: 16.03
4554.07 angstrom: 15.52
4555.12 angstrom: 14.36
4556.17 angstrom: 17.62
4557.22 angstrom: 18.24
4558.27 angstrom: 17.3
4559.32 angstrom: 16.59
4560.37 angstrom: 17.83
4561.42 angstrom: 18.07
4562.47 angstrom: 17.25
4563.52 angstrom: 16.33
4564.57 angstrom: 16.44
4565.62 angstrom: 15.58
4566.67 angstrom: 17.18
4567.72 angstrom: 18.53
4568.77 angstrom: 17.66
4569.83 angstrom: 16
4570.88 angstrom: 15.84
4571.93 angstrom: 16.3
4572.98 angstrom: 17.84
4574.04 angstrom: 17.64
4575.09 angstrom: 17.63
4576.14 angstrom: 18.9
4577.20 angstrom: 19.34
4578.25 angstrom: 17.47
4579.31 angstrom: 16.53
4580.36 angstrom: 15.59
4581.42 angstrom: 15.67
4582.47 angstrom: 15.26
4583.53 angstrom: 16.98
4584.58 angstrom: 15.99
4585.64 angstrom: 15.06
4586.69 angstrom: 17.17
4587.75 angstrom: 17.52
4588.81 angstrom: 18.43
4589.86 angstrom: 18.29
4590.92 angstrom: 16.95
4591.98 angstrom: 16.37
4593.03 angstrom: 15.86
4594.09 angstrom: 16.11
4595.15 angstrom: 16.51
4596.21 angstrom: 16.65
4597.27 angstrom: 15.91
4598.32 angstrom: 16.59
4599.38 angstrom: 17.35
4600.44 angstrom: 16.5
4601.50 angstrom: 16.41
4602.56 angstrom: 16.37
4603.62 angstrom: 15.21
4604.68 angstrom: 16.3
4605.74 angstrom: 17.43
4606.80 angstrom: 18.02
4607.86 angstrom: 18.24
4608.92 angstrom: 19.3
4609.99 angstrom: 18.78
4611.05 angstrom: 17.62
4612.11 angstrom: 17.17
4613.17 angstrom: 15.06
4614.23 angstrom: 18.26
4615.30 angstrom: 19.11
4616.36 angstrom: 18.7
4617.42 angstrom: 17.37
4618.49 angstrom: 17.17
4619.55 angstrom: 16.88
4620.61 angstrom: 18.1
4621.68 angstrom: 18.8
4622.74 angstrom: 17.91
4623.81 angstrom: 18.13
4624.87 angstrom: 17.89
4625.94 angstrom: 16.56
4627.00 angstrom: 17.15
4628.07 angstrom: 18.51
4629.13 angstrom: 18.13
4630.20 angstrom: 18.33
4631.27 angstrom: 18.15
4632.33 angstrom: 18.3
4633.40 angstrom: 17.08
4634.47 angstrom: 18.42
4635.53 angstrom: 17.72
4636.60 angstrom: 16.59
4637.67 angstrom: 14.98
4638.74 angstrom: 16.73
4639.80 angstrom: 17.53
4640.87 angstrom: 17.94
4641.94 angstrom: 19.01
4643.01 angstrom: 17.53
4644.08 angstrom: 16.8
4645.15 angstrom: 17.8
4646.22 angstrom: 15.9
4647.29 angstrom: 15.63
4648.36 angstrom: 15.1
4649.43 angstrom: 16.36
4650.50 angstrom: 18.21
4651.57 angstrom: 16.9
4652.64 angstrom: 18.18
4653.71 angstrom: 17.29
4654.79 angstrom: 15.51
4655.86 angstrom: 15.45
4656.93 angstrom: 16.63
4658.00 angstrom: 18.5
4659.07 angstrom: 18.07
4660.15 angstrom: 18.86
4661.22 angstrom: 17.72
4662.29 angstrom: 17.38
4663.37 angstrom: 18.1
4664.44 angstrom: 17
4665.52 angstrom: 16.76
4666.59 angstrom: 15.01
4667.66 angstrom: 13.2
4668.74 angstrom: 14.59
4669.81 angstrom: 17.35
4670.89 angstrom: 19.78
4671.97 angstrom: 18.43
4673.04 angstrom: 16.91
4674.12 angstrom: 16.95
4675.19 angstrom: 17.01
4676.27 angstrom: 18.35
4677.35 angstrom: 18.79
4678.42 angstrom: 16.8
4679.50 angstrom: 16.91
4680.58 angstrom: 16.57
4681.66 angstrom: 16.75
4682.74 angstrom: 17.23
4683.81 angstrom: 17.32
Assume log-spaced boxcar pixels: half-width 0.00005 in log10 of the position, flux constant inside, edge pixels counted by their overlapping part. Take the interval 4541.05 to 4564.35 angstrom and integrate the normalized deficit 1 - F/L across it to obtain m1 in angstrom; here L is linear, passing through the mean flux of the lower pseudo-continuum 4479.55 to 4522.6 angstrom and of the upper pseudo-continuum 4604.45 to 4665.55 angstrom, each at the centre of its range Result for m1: 0.5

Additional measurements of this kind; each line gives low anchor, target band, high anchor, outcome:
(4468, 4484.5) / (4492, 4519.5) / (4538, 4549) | -0.94 angstrom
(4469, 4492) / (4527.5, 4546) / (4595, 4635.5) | 1.58 angstrom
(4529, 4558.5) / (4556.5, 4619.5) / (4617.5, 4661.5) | -2.51 angstrom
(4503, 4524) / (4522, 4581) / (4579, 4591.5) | 2.45 angstrom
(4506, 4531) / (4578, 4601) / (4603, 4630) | 0.83 angstrom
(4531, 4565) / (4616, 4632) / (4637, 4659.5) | -1.07 angstrom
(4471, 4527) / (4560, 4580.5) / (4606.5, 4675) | -0.56 angstrom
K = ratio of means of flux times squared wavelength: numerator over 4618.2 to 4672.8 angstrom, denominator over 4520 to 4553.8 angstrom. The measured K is 1.18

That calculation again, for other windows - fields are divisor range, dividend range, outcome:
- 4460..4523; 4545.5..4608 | 1.09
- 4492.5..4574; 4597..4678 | 1.12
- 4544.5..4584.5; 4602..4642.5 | 1.08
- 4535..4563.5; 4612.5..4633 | 1.13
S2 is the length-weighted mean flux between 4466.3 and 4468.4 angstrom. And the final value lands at 15.4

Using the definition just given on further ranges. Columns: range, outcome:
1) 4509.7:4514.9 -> 16.5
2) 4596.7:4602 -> 16.6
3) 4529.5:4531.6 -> 14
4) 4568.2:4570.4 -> 16.8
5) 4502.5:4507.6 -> 17.6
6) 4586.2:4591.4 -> 17.7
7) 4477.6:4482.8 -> 15.3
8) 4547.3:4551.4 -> 15.4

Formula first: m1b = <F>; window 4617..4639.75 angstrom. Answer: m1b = 17.6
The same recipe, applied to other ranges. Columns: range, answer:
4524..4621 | 16.5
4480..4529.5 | 16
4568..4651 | 17.2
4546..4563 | 16.4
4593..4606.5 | 16.4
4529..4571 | 16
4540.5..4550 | 15.9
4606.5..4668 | 17.4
